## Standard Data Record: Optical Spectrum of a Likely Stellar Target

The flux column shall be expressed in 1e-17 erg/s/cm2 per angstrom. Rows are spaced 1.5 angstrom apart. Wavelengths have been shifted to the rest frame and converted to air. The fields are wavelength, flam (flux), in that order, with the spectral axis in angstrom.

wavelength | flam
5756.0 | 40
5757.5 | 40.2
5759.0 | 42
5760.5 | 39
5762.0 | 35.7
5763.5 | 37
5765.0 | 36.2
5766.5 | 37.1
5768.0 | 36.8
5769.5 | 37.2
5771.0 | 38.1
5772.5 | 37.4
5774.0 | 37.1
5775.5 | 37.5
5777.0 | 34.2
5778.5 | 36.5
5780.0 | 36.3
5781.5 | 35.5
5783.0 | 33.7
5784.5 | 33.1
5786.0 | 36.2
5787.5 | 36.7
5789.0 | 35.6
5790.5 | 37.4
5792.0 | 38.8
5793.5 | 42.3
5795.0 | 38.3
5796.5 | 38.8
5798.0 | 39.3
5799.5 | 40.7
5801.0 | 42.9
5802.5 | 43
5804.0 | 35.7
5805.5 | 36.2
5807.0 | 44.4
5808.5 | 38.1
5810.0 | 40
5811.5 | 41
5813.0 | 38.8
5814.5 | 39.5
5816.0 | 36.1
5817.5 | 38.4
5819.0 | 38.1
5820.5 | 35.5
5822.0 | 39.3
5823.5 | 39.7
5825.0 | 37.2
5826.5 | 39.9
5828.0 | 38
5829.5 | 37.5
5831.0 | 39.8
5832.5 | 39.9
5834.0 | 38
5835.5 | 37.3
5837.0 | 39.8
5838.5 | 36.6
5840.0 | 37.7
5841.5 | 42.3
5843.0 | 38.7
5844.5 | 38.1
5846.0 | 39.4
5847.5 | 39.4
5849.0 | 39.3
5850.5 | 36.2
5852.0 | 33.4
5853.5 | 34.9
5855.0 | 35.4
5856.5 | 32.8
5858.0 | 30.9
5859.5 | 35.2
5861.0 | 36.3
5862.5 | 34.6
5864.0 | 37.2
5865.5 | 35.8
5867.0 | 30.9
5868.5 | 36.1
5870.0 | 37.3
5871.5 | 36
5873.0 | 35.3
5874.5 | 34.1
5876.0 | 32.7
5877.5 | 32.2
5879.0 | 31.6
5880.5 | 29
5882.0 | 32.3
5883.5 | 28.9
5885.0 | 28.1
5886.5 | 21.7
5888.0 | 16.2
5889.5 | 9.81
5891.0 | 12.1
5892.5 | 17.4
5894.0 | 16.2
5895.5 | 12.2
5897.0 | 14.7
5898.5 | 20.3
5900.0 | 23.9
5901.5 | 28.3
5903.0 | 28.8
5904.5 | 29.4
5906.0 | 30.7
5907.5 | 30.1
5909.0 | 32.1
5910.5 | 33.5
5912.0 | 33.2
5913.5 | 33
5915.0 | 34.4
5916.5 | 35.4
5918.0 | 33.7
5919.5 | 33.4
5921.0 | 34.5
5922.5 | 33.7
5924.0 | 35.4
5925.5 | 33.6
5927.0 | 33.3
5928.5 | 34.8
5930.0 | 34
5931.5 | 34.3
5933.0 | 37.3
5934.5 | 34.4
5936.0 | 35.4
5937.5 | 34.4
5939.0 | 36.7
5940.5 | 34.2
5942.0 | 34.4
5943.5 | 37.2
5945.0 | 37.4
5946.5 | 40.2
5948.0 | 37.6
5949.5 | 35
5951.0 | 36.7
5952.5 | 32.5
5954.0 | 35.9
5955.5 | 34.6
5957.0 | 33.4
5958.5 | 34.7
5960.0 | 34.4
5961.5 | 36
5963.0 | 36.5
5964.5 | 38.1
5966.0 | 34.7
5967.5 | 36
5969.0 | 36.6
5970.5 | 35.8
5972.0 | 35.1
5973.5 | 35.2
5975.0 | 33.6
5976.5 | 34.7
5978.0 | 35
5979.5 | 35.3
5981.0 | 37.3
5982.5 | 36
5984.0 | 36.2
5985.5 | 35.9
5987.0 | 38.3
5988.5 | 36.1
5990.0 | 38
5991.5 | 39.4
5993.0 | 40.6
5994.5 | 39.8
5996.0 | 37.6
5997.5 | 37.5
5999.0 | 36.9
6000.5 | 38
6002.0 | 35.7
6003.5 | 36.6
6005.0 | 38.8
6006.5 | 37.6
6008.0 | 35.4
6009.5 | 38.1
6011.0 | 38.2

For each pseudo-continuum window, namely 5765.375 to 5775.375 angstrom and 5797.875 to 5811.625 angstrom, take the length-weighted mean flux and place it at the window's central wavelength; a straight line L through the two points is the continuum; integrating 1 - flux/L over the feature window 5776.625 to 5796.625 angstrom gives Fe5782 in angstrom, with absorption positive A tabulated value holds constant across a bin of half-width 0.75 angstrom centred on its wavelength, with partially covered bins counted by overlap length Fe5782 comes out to 1.0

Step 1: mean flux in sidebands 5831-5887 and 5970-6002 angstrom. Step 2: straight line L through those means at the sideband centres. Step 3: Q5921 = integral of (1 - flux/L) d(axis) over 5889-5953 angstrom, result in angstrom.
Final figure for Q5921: 9.3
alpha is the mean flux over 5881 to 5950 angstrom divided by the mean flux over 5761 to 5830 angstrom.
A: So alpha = 0.79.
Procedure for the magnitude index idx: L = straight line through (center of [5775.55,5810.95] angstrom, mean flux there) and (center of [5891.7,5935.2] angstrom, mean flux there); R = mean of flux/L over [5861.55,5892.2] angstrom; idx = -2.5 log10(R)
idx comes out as 0.10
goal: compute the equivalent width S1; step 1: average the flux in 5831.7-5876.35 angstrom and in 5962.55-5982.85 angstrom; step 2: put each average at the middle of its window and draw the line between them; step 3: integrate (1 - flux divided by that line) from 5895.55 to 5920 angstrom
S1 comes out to 4.7 angstrom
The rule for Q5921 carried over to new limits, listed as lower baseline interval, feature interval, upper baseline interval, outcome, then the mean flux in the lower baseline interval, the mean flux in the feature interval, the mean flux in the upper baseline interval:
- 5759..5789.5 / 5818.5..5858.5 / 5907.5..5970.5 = -1.9 angstrom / 36.5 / 37.6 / 35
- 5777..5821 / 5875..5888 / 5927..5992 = 2.8 angstrom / 38.1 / 28.9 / 35.8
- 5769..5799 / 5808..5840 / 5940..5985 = -1.5 angstrom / 37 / 38.5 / 35.7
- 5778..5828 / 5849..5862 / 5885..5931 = -0.7 angstrom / 38.3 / 34.7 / 27.4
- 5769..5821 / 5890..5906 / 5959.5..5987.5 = 7.0 angstrom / 38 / 20.7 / 35.8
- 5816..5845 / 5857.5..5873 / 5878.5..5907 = -2.9 angstrom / 38.5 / 35.1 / 22.7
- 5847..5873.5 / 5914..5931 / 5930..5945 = 0.6 angstrom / 35.4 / 34.2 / 35.4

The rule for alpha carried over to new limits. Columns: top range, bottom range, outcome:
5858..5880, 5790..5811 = 0.87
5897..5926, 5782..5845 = 0.80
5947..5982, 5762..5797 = 0.96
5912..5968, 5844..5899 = 1.18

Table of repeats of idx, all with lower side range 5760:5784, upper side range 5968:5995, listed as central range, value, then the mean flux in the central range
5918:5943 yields 0.06 mag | 34.6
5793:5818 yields -0.09 mag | 39.6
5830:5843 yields -0.07 mag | 38.9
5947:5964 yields 0.04 mag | 35.3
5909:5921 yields 0.09 mag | 33.7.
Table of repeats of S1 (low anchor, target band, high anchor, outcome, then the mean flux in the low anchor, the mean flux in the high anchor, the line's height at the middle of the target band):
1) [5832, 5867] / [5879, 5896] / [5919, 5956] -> 7.1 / 36.8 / 35.3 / 36.1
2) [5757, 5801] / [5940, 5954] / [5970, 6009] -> 0.3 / 37.5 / 36.8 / 36.9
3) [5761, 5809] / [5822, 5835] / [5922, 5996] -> -0.5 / 37.6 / 35.9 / 37.2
